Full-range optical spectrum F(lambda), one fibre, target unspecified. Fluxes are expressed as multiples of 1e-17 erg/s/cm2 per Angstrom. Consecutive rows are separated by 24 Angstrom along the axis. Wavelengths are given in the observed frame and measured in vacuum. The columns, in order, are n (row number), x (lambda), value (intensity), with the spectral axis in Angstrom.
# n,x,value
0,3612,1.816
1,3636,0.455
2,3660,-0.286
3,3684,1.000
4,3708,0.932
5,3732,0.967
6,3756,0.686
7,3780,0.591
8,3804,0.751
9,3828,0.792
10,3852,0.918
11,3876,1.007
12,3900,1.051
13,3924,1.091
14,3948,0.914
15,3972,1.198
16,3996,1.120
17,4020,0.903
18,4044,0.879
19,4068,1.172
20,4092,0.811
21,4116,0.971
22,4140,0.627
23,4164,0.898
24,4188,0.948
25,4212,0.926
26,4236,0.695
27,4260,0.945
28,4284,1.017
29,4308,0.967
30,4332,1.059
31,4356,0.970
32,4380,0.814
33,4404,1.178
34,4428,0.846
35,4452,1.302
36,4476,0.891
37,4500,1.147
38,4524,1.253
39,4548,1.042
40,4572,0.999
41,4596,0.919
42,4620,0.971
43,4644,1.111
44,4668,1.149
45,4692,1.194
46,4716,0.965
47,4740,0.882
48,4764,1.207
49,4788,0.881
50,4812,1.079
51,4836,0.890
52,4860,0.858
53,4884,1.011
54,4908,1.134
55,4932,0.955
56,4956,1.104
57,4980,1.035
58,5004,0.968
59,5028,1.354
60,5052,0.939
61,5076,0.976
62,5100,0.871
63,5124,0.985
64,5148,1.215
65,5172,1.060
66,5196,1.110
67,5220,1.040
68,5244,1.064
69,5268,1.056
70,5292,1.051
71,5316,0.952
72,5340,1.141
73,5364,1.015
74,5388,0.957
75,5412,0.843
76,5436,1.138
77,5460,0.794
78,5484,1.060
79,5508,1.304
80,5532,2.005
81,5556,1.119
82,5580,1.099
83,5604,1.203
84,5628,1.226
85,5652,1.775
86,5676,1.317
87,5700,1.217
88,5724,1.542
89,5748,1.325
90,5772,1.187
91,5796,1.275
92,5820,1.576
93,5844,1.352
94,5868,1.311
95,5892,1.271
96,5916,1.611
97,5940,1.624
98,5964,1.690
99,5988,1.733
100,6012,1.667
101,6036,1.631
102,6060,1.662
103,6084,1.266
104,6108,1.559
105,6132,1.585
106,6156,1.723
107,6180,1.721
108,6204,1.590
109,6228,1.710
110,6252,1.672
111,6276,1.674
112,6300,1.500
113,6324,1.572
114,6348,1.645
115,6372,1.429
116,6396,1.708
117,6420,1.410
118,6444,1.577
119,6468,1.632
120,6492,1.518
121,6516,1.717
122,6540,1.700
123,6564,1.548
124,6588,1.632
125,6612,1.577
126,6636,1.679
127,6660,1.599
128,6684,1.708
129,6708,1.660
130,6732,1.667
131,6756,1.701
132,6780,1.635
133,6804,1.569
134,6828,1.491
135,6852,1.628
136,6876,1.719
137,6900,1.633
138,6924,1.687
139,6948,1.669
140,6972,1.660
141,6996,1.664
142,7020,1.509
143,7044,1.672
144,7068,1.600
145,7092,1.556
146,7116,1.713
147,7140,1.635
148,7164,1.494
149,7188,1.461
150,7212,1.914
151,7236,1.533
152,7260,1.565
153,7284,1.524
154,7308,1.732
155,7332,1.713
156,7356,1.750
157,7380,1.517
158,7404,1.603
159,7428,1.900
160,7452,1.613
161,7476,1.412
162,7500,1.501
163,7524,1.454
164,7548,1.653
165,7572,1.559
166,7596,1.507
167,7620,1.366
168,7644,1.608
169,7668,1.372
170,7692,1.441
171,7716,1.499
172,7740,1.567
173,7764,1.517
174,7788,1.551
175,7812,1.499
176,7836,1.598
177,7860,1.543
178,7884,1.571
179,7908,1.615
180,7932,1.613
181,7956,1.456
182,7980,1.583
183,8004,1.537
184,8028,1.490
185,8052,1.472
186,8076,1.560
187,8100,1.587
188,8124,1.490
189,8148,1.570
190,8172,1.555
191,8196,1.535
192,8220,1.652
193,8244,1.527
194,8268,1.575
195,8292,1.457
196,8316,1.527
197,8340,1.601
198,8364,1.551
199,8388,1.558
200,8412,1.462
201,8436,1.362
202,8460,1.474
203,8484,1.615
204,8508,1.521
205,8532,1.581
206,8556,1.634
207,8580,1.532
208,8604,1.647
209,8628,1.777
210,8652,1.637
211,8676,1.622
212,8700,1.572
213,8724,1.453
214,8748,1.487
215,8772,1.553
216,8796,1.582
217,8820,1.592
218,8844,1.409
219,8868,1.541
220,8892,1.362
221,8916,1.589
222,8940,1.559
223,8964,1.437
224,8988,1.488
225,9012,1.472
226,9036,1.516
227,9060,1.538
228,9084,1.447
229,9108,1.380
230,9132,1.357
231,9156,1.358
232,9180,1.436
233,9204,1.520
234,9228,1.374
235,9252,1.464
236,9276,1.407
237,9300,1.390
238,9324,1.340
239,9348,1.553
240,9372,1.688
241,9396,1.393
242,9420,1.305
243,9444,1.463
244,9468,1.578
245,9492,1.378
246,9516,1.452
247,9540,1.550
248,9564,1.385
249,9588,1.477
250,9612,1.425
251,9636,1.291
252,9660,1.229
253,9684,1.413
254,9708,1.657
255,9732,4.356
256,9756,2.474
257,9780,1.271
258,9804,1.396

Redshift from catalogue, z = 0.48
